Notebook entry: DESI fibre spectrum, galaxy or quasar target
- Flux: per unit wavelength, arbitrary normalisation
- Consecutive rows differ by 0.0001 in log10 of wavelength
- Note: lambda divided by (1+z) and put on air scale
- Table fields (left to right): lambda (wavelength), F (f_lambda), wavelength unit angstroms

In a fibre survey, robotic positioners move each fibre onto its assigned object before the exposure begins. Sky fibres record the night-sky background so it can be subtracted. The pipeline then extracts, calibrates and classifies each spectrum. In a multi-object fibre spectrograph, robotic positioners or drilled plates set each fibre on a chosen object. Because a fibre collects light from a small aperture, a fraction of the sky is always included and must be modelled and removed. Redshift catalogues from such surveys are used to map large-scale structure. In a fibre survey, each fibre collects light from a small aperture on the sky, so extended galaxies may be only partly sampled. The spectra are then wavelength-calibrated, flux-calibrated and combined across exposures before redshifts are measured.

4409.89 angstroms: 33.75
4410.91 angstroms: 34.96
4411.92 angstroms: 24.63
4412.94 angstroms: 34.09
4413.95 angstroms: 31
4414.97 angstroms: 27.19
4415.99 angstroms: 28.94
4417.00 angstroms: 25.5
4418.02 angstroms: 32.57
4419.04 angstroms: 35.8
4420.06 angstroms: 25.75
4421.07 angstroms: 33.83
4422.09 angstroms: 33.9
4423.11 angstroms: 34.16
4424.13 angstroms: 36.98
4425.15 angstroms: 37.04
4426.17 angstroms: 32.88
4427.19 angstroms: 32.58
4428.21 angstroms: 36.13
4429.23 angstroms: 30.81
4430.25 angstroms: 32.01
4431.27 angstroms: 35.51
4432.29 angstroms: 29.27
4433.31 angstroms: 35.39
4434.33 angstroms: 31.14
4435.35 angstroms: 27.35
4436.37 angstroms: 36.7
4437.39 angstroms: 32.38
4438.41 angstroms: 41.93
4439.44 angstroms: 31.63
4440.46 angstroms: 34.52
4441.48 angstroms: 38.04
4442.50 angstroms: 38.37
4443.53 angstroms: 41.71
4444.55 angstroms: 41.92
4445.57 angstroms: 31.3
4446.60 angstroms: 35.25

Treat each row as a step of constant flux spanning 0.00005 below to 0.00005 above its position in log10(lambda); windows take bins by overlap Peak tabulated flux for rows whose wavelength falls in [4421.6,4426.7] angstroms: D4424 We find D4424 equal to 37.04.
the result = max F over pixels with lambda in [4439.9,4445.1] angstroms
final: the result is 41.92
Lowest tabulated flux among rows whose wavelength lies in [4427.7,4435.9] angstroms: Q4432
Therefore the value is 27.35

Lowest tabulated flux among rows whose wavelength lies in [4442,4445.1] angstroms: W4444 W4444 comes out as 38.37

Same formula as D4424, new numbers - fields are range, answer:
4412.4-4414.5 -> 34.09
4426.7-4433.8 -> 36.13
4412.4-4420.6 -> 35.8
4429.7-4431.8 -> 35.51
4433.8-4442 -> 41.93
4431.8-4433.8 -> 35.39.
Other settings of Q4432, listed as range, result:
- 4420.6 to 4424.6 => 33.83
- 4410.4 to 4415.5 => 24.63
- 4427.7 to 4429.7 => 30.81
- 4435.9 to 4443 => 31.63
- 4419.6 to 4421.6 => 25.75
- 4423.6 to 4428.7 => 32.58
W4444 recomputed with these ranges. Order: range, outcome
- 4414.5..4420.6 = 25.5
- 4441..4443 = 38.04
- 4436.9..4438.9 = 32.38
